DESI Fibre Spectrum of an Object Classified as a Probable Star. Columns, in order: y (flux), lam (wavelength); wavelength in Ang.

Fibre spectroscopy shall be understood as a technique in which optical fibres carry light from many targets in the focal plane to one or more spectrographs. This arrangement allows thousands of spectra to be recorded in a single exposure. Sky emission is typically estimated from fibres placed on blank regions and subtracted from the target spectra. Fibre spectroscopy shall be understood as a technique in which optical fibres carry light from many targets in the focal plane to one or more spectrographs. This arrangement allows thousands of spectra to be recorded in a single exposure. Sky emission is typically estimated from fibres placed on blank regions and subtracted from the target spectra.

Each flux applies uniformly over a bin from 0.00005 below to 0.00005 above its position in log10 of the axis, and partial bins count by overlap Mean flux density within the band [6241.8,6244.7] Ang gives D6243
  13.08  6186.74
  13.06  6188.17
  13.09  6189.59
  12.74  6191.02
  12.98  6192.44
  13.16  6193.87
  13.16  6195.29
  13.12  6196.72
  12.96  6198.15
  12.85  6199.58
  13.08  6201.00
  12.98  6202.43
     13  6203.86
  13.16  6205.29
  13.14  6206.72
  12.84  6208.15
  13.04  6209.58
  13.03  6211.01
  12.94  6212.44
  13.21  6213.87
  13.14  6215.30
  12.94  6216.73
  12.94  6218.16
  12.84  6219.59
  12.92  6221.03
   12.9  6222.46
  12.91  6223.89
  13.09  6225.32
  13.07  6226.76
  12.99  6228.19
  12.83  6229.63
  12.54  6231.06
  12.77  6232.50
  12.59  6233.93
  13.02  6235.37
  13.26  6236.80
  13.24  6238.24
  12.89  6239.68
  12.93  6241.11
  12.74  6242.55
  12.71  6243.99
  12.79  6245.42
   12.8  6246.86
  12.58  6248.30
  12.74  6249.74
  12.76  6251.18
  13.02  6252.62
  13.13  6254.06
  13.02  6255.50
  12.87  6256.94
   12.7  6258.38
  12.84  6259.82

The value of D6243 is 12.7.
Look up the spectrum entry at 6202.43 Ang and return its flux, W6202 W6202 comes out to 12.98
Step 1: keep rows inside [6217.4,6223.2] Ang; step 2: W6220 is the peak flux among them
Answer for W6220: 12.94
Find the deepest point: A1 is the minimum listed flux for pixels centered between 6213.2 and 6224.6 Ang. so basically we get 12.84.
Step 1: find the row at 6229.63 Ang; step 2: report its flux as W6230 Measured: 12.83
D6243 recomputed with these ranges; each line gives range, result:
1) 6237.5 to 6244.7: 12.9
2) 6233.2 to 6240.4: 13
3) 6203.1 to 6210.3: 13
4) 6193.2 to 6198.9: 13.1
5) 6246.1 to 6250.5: 12.7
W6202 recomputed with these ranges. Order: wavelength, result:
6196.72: 13.12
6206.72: 13.14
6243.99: 12.71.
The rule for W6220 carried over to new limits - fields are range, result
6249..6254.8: 13.13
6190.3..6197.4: 13.16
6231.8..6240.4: 13.26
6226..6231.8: 13.07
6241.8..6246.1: 12.79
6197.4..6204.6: 13.08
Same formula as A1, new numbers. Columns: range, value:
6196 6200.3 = 12.85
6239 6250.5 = 12.58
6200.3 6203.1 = 12.98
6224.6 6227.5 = 13.07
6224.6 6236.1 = 12.54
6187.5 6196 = 12.74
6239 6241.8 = 12.89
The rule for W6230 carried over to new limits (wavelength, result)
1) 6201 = 13.08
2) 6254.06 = 13.13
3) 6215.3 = 13.14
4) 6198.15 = 12.96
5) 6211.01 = 13.03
